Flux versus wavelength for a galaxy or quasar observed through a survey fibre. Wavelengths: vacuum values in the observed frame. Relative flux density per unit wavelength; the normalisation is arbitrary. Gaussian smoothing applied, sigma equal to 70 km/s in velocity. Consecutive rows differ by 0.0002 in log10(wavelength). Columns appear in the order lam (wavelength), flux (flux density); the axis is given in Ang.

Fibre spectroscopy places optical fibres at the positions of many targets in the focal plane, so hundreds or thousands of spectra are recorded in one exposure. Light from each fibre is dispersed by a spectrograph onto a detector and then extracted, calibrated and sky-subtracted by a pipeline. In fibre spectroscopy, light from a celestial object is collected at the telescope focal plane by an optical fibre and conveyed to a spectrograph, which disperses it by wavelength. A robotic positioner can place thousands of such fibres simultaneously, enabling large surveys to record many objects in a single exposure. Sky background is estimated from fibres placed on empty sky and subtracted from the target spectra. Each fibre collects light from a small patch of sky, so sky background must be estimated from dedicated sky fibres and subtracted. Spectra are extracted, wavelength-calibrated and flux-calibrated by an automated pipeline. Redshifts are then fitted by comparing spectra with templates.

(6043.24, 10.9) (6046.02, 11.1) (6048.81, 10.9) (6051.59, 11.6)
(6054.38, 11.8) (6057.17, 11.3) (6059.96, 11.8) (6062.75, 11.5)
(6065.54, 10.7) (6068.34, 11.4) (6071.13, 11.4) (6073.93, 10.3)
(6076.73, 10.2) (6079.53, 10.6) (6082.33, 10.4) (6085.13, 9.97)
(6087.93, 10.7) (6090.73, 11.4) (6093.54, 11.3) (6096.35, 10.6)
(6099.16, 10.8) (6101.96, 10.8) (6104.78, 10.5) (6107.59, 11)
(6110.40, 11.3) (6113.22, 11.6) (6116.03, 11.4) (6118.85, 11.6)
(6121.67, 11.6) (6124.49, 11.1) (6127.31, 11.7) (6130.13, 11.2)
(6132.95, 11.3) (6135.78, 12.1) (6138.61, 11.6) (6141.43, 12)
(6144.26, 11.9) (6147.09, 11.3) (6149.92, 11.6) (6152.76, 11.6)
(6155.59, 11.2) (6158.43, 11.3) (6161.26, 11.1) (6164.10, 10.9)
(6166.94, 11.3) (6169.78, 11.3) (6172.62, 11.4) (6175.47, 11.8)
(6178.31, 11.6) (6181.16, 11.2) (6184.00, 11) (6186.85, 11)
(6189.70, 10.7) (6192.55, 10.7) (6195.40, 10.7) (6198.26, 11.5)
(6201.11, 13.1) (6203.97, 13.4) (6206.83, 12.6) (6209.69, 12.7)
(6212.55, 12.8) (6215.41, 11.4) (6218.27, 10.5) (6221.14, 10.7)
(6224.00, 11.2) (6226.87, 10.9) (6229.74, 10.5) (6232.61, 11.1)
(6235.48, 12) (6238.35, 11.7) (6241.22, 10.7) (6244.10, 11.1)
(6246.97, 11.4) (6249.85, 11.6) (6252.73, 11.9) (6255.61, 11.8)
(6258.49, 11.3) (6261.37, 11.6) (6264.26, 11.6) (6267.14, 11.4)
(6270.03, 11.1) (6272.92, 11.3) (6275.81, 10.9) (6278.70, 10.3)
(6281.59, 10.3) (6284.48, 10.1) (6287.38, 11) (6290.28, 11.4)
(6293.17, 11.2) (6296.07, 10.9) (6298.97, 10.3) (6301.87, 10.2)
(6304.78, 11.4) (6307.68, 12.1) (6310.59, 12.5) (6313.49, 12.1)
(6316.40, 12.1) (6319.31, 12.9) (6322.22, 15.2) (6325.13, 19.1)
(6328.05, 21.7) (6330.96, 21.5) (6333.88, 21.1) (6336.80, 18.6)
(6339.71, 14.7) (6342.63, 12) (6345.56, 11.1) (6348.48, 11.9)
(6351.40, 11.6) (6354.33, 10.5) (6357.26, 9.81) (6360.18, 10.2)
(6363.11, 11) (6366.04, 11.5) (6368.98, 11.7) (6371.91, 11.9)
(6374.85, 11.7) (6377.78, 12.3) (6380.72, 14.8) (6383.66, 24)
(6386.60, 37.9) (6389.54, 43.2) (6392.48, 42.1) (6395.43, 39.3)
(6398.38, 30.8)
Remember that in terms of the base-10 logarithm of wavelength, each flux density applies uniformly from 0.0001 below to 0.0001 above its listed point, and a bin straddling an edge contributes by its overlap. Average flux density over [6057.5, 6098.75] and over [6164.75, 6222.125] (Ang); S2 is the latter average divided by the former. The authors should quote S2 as 1.06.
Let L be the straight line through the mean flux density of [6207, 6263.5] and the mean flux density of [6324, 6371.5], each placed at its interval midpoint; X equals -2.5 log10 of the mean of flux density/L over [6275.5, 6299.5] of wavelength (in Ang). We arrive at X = 0.18 mag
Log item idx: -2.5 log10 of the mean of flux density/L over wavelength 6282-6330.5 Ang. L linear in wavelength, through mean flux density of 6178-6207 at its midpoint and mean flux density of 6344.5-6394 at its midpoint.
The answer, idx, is 0.20 mag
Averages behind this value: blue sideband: 11.5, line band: 12.9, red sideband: 17.6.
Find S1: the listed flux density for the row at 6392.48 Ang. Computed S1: 42.1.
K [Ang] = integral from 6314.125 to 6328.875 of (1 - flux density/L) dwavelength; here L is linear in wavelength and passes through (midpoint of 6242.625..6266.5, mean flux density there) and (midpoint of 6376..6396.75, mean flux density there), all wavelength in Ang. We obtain 3.8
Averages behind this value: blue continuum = 11.5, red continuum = 30.2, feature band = 15.7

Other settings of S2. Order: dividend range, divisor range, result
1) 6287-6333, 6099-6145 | 1.20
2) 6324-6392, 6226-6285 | 1.52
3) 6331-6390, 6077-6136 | 1.42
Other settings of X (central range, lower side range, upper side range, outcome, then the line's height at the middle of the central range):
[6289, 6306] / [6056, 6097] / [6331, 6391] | 0.350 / 15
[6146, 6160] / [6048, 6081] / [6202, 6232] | 0.004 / 11.4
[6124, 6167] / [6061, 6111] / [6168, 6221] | -0.020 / 11.3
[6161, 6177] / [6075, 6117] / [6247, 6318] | -0.030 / 11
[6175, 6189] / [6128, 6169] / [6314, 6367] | 0.064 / 11.9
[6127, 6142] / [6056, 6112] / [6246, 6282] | -0.060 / 11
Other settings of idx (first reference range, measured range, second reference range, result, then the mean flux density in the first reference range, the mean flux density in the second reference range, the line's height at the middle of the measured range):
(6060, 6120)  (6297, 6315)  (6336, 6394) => 0.35 mag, 10.9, 17.1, 15.8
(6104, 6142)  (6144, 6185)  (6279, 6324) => 0.01 mag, 11.4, 11.6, 11.5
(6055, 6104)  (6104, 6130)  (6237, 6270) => -0.03 mag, 10.9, 11.4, 11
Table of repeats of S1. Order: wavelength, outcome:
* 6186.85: 11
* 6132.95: 11.3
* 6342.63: 12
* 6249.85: 11.6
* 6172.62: 11.4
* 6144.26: 11.9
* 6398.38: 30.8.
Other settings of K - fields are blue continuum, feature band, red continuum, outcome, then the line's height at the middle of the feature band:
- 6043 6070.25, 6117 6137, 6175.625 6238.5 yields -0.2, 11.4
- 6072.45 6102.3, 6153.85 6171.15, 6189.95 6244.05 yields -0.1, 11.2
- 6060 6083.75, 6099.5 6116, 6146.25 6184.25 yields 0.0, 11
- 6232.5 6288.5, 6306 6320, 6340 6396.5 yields 2.2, 14.6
